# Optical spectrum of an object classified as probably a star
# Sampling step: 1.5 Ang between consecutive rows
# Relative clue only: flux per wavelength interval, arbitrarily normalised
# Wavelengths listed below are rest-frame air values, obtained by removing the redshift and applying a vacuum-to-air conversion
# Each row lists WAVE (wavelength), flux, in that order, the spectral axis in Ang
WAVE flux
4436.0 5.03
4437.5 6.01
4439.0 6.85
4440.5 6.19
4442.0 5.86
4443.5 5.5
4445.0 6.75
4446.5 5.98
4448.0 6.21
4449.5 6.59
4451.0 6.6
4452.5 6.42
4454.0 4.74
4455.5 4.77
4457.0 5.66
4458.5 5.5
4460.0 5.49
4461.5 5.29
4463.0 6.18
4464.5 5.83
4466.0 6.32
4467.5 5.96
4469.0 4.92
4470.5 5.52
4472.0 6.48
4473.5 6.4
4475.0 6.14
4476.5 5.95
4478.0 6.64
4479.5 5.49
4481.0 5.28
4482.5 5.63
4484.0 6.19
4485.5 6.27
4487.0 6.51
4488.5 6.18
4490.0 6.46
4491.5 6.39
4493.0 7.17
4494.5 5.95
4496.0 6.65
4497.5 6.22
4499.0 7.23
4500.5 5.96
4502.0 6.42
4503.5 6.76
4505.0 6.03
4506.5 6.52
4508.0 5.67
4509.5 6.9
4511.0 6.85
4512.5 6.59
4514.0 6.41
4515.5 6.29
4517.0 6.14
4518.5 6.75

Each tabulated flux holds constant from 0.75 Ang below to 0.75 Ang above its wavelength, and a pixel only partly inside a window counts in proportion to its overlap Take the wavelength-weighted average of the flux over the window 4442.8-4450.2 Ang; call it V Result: 6.21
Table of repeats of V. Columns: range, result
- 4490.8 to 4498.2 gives 6.48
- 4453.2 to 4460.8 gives 5.24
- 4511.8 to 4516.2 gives 6.43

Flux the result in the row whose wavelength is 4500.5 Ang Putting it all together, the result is 5.96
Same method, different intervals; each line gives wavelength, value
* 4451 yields 6.6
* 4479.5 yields 5.49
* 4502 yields 6.42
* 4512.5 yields 6.59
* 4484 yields 6.19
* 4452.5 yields 6.42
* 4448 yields 6.21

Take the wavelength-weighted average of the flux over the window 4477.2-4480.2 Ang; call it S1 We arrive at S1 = 6.07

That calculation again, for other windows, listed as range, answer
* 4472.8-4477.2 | 6.16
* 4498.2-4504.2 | 6.59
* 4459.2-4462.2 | 5.39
